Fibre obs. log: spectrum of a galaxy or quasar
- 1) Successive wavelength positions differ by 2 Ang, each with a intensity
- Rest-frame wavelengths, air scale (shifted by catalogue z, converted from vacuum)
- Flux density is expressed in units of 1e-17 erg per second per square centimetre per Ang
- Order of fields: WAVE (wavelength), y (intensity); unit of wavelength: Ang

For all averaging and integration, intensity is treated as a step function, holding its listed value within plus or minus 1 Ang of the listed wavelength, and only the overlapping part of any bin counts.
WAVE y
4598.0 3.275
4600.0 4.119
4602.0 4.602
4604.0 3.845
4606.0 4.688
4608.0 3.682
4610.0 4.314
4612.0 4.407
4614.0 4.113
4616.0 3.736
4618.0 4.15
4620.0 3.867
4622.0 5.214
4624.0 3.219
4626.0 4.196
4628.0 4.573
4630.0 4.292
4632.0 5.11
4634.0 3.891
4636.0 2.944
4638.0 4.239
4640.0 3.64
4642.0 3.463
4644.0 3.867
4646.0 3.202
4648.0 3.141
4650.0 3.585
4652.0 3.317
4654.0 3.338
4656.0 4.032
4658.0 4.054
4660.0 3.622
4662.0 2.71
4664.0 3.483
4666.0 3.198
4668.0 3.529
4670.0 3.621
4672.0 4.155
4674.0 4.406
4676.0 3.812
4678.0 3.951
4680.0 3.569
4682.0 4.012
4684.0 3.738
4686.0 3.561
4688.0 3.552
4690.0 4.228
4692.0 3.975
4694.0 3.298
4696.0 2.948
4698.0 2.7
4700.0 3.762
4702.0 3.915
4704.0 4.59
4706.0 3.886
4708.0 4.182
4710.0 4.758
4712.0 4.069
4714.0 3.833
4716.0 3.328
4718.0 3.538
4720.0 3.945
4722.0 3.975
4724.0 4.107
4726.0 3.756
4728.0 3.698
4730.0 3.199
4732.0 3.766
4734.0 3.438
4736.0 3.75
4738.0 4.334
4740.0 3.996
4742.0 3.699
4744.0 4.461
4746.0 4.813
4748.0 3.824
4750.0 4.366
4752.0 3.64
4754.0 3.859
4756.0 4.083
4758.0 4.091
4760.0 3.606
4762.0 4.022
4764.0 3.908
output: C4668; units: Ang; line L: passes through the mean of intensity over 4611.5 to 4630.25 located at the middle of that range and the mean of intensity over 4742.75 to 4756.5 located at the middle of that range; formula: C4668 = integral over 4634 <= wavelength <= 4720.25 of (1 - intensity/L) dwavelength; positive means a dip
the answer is 9.7 Ang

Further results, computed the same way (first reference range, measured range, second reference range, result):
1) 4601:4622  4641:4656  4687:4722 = 2.1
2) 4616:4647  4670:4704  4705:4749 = 1.8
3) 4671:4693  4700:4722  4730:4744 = -0.7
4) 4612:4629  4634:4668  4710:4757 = 4.8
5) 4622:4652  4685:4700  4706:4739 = 1.4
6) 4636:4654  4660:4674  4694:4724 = 0.3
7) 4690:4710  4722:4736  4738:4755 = 1.0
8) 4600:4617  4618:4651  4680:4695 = 1.0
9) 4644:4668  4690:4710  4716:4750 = -0.4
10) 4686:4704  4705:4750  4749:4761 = -1.8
